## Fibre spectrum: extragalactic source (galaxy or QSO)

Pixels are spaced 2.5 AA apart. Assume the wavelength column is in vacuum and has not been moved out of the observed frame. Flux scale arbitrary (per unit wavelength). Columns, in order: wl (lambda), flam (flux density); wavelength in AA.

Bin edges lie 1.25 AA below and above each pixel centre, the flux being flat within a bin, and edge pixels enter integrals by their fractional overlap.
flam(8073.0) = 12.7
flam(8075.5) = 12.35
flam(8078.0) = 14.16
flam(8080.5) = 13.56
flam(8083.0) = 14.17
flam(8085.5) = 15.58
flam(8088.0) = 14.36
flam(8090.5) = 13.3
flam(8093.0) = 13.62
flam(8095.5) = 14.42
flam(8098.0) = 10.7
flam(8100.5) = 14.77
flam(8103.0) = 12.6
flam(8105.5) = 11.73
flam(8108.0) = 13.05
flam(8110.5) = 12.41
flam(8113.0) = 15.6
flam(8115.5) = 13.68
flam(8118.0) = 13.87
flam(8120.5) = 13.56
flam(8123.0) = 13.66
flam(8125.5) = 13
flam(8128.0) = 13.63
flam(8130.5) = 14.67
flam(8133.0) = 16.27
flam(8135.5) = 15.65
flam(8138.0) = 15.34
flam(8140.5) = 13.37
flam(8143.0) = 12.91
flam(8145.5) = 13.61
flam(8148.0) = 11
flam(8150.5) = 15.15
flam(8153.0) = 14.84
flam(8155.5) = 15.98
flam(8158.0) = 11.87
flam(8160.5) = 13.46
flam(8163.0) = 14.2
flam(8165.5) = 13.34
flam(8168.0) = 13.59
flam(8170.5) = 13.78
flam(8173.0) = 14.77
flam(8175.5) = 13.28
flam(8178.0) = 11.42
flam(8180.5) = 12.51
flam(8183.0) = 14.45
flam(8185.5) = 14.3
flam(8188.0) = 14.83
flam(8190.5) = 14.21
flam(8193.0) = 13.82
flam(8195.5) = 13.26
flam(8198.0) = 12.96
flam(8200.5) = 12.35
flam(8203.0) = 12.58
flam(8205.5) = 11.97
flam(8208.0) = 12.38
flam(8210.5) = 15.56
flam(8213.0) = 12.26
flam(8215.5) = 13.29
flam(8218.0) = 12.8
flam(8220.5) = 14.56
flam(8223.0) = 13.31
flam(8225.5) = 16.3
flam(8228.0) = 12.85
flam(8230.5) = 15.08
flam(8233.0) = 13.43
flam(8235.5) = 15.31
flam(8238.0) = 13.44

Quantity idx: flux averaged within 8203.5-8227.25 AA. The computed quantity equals 13.6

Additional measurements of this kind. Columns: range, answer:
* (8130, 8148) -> 14.3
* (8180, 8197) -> 14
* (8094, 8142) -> 13.8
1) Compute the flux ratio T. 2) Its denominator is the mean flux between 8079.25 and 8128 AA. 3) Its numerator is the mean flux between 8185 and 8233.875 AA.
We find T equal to 1.0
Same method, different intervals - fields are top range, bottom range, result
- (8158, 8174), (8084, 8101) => 0.99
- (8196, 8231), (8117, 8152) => 0.96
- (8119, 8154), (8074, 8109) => 1.04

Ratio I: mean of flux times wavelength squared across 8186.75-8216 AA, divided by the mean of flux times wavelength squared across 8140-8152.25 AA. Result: 1.02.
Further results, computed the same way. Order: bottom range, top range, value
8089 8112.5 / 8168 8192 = 1.07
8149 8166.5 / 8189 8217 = 0.94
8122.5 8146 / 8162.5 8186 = 0.96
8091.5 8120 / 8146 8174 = 1.05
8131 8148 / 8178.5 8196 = 0.98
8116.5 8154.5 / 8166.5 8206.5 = 0.97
